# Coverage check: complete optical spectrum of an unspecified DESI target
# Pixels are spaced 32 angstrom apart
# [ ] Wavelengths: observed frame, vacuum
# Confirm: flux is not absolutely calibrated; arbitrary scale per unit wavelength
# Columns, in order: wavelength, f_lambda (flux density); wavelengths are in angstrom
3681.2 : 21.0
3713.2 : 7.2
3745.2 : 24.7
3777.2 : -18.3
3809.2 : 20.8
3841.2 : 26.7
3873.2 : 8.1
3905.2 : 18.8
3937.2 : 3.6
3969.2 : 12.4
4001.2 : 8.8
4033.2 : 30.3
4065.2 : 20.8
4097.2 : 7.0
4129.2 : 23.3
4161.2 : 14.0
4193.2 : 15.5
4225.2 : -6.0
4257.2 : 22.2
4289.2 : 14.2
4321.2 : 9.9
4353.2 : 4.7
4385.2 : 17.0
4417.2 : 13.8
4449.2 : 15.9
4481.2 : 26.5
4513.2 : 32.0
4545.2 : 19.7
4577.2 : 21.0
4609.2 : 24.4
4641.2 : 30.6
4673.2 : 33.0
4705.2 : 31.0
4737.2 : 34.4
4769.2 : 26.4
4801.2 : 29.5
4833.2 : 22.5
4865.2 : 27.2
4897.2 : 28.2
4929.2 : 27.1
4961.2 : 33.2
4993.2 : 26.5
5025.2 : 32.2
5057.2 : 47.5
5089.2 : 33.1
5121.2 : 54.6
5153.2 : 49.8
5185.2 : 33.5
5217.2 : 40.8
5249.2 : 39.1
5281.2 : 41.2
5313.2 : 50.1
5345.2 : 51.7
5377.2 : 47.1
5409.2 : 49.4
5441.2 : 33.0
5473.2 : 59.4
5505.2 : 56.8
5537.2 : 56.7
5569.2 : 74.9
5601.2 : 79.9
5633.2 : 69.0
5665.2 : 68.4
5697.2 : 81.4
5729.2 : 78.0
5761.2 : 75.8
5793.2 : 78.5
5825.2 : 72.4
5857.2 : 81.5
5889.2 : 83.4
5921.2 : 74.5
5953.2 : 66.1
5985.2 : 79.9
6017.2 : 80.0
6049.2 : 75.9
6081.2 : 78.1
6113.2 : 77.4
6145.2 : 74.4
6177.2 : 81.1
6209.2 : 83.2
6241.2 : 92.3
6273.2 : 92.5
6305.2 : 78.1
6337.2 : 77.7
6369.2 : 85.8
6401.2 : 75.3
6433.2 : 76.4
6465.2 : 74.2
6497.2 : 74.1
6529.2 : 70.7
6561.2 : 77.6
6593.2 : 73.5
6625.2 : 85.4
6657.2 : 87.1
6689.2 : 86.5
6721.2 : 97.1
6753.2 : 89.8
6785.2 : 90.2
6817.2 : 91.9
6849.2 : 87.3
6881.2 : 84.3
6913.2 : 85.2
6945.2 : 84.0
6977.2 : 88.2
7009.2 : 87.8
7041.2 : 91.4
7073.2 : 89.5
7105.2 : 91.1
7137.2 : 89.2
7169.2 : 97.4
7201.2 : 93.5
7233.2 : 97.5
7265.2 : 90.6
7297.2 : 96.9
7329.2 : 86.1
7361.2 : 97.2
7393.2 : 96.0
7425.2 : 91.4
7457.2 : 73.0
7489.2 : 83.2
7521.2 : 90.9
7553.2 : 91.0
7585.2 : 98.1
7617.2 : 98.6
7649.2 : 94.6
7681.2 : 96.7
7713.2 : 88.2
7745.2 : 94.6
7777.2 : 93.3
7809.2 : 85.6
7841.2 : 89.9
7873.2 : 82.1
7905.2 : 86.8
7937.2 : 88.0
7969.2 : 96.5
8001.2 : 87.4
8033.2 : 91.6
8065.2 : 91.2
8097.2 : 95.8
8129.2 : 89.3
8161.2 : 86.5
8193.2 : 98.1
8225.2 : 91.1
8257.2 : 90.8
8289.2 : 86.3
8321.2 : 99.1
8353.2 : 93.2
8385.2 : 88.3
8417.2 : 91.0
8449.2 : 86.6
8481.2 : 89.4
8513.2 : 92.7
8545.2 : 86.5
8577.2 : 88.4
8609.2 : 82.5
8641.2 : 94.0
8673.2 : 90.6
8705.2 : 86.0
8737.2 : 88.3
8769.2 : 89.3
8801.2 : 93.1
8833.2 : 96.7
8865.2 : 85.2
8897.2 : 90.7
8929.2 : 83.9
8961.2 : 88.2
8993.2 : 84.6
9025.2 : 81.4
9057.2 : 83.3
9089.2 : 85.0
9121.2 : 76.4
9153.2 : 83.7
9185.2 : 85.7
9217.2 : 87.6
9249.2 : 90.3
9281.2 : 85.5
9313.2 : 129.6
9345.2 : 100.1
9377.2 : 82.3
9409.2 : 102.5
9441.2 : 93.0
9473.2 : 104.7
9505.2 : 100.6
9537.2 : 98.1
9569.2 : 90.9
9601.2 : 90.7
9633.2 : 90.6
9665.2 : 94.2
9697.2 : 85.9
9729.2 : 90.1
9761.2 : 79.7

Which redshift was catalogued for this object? 0.26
